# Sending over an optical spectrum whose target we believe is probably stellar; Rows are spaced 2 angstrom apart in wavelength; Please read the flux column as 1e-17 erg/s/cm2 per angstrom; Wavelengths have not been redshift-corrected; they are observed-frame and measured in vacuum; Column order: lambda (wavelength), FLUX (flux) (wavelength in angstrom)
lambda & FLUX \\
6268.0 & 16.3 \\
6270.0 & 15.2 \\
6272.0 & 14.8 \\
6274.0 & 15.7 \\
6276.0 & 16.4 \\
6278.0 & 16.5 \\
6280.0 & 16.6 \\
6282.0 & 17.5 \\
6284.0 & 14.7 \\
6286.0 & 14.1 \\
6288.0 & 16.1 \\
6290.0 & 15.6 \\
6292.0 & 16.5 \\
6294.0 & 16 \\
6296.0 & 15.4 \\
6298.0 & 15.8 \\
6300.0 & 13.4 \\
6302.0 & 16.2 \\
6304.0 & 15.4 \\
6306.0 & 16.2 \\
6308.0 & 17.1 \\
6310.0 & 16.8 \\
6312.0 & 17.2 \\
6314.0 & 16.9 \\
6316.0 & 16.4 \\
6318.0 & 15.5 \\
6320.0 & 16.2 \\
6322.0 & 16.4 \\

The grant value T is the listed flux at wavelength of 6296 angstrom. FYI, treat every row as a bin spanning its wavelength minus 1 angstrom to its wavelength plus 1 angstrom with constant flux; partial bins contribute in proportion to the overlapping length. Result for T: 15.4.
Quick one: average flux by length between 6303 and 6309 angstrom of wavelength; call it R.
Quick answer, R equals 16.2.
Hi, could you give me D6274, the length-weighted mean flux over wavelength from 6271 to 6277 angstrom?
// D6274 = 15.6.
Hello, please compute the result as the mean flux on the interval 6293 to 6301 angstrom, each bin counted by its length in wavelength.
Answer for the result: 15.2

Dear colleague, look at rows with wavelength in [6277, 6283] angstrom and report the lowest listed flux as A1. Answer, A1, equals 16.5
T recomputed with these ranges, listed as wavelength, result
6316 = 16.4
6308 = 17.1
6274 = 15.7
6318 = 15.5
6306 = 16.2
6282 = 17.5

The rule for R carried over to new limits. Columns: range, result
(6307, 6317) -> 16.9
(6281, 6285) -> 16.1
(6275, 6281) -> 16.5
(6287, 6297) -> 15.9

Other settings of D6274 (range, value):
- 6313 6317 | 16.6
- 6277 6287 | 15.9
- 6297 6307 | 15.4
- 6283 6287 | 14.4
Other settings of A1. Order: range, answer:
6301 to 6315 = 15.4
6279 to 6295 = 14.1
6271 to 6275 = 14.8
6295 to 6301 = 13.4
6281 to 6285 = 14.7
